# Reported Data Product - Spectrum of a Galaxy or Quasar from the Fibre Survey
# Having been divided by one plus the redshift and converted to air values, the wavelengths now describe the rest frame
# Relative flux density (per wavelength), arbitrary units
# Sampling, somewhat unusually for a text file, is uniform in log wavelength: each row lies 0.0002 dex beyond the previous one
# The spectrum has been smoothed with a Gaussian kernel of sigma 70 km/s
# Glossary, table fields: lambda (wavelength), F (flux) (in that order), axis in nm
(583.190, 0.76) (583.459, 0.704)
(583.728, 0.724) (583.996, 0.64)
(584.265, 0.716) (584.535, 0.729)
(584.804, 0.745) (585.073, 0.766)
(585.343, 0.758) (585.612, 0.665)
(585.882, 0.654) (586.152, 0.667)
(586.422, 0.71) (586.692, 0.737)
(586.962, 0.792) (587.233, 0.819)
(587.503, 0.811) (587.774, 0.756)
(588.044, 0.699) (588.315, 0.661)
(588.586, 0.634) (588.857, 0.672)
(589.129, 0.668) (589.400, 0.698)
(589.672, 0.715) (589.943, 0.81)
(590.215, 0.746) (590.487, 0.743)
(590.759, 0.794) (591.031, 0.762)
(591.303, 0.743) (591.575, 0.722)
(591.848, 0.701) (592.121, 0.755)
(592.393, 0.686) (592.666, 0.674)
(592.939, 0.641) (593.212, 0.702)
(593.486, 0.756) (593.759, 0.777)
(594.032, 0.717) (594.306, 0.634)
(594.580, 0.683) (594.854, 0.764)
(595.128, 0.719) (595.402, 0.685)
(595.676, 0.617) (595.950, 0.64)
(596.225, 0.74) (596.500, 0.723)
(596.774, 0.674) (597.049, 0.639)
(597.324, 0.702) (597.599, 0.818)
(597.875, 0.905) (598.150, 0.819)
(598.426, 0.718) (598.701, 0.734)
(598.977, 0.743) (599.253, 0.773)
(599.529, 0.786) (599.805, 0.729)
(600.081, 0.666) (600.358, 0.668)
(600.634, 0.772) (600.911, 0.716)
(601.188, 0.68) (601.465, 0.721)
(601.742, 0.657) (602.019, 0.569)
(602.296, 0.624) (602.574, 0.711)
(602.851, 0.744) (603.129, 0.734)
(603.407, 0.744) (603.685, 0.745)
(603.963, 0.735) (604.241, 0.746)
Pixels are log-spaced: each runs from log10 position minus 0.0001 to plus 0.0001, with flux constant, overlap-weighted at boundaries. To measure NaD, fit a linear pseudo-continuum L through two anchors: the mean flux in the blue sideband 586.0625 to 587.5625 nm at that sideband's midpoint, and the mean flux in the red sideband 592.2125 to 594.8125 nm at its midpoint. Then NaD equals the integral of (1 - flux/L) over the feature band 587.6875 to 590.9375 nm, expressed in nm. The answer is 0.08 nm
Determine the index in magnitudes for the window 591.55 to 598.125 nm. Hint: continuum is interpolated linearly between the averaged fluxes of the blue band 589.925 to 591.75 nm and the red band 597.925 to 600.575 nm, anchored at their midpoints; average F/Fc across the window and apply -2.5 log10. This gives 0.05 mag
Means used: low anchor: 0.755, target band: 0.713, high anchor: 0.744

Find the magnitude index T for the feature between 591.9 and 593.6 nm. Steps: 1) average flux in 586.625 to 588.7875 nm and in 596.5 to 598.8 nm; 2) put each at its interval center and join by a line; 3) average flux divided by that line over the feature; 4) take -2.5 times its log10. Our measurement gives 0.06 mag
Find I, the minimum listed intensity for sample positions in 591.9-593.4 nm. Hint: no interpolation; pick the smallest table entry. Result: 0.641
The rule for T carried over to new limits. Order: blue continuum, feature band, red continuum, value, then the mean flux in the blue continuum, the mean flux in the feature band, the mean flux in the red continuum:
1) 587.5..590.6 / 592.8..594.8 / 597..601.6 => 0.035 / 0.714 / 0.704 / 0.742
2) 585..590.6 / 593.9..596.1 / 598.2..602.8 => 0.049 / 0.722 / 0.682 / 0.707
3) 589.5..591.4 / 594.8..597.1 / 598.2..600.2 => 0.089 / 0.758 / 0.688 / 0.74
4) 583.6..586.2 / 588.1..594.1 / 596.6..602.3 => -0.005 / 0.708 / 0.717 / 0.722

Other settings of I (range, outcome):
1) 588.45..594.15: 0.634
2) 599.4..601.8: 0.657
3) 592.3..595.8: 0.617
